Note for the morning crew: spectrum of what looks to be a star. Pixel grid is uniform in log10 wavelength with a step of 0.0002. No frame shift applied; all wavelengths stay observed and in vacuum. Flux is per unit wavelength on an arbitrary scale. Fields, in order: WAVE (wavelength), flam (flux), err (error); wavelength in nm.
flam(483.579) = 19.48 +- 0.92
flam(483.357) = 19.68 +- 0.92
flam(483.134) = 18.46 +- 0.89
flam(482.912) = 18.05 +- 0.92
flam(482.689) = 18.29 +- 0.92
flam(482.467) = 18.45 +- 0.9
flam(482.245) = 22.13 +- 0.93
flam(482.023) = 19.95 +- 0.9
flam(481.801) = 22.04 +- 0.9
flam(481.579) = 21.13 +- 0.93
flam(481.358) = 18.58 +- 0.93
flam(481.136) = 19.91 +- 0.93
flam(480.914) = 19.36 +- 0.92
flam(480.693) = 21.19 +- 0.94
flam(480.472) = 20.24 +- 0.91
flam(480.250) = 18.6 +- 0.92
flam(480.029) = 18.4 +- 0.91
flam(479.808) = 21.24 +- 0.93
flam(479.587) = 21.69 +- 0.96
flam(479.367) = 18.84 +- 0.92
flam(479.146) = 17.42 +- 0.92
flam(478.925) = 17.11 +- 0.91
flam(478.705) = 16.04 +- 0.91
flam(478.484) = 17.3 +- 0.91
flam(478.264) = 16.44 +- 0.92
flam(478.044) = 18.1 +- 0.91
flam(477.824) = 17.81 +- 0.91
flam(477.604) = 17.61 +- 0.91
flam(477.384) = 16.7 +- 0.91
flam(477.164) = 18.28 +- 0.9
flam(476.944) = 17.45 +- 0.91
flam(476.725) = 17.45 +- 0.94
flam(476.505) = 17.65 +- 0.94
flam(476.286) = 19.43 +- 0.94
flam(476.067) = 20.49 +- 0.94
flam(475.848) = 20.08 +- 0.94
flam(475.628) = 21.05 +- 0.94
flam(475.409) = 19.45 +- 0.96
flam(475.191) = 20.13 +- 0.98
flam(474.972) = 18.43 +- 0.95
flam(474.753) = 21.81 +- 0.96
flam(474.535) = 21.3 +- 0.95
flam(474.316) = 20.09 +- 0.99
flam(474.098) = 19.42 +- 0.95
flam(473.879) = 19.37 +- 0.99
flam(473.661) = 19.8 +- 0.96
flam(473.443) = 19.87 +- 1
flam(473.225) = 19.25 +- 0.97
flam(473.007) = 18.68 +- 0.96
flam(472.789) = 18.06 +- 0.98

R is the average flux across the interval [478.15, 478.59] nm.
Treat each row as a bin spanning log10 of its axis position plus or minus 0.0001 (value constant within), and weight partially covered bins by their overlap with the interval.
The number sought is 16.9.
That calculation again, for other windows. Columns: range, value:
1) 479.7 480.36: 19.4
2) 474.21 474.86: 21.1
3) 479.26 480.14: 20.1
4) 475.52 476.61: 19.7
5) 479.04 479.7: 19.3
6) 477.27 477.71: 17.1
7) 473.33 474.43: 19.7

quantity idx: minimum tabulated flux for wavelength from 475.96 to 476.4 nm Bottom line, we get 19.43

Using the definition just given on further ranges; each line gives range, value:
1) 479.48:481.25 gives 18.4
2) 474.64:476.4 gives 18.43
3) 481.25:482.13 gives 18.58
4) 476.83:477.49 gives 16.7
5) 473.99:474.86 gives 19.42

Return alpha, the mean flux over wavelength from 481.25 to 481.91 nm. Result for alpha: 20.6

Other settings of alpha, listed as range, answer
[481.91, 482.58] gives 20.2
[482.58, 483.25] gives 18.3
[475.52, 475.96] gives 20.5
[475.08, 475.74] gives 20.2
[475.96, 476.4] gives 20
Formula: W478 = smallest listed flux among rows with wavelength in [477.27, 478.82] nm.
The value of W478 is 16.04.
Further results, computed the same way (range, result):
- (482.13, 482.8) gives 18.29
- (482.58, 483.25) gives 18.05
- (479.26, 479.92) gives 18.84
